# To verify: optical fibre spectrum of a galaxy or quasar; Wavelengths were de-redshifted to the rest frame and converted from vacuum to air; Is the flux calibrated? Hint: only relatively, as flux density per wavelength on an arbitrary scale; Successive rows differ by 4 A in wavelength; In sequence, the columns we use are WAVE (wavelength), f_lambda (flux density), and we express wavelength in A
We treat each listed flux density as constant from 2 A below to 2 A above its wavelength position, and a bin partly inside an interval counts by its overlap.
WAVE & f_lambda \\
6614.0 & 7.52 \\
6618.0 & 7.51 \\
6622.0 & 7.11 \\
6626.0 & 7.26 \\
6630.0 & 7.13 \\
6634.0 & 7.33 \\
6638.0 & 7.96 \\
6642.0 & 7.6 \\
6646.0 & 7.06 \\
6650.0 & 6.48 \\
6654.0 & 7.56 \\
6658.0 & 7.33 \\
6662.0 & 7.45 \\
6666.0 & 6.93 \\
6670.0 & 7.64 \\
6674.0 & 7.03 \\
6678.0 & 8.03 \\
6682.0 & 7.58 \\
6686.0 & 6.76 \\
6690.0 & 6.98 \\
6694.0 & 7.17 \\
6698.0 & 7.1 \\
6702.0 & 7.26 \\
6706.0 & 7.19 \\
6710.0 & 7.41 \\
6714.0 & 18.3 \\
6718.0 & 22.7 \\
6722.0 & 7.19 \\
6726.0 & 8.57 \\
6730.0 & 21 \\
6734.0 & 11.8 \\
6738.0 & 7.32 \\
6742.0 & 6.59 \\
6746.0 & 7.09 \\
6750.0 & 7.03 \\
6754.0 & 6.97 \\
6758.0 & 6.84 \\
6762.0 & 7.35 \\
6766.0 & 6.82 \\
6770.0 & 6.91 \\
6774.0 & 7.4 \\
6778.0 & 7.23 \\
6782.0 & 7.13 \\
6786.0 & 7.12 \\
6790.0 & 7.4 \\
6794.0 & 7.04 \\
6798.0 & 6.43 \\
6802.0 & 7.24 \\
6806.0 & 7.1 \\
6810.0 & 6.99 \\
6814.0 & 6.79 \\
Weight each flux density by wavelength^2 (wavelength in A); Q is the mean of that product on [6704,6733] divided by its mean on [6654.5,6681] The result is 1.80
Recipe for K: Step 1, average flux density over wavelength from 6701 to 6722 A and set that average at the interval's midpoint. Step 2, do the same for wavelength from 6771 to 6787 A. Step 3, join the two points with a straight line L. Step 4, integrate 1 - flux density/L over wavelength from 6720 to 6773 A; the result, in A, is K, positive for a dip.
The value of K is 6.5 A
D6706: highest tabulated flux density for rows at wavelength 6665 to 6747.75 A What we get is 22.7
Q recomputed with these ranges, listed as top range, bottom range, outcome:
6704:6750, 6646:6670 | 1.59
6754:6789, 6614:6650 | 1.01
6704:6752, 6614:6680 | 1.54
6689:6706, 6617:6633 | 1.01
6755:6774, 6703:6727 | 0.60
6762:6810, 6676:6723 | 0.76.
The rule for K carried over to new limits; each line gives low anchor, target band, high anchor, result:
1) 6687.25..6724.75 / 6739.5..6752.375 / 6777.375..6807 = 2.59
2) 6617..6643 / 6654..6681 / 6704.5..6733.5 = 6.63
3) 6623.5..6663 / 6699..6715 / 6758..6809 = -4.74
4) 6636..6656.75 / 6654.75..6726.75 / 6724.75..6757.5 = -3.46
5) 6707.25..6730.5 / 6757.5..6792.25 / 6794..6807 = 6.91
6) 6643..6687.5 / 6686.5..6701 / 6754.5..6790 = 0.34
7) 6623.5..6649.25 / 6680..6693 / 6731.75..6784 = 0.51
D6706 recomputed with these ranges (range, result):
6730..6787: 21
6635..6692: 8.03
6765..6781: 7.4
